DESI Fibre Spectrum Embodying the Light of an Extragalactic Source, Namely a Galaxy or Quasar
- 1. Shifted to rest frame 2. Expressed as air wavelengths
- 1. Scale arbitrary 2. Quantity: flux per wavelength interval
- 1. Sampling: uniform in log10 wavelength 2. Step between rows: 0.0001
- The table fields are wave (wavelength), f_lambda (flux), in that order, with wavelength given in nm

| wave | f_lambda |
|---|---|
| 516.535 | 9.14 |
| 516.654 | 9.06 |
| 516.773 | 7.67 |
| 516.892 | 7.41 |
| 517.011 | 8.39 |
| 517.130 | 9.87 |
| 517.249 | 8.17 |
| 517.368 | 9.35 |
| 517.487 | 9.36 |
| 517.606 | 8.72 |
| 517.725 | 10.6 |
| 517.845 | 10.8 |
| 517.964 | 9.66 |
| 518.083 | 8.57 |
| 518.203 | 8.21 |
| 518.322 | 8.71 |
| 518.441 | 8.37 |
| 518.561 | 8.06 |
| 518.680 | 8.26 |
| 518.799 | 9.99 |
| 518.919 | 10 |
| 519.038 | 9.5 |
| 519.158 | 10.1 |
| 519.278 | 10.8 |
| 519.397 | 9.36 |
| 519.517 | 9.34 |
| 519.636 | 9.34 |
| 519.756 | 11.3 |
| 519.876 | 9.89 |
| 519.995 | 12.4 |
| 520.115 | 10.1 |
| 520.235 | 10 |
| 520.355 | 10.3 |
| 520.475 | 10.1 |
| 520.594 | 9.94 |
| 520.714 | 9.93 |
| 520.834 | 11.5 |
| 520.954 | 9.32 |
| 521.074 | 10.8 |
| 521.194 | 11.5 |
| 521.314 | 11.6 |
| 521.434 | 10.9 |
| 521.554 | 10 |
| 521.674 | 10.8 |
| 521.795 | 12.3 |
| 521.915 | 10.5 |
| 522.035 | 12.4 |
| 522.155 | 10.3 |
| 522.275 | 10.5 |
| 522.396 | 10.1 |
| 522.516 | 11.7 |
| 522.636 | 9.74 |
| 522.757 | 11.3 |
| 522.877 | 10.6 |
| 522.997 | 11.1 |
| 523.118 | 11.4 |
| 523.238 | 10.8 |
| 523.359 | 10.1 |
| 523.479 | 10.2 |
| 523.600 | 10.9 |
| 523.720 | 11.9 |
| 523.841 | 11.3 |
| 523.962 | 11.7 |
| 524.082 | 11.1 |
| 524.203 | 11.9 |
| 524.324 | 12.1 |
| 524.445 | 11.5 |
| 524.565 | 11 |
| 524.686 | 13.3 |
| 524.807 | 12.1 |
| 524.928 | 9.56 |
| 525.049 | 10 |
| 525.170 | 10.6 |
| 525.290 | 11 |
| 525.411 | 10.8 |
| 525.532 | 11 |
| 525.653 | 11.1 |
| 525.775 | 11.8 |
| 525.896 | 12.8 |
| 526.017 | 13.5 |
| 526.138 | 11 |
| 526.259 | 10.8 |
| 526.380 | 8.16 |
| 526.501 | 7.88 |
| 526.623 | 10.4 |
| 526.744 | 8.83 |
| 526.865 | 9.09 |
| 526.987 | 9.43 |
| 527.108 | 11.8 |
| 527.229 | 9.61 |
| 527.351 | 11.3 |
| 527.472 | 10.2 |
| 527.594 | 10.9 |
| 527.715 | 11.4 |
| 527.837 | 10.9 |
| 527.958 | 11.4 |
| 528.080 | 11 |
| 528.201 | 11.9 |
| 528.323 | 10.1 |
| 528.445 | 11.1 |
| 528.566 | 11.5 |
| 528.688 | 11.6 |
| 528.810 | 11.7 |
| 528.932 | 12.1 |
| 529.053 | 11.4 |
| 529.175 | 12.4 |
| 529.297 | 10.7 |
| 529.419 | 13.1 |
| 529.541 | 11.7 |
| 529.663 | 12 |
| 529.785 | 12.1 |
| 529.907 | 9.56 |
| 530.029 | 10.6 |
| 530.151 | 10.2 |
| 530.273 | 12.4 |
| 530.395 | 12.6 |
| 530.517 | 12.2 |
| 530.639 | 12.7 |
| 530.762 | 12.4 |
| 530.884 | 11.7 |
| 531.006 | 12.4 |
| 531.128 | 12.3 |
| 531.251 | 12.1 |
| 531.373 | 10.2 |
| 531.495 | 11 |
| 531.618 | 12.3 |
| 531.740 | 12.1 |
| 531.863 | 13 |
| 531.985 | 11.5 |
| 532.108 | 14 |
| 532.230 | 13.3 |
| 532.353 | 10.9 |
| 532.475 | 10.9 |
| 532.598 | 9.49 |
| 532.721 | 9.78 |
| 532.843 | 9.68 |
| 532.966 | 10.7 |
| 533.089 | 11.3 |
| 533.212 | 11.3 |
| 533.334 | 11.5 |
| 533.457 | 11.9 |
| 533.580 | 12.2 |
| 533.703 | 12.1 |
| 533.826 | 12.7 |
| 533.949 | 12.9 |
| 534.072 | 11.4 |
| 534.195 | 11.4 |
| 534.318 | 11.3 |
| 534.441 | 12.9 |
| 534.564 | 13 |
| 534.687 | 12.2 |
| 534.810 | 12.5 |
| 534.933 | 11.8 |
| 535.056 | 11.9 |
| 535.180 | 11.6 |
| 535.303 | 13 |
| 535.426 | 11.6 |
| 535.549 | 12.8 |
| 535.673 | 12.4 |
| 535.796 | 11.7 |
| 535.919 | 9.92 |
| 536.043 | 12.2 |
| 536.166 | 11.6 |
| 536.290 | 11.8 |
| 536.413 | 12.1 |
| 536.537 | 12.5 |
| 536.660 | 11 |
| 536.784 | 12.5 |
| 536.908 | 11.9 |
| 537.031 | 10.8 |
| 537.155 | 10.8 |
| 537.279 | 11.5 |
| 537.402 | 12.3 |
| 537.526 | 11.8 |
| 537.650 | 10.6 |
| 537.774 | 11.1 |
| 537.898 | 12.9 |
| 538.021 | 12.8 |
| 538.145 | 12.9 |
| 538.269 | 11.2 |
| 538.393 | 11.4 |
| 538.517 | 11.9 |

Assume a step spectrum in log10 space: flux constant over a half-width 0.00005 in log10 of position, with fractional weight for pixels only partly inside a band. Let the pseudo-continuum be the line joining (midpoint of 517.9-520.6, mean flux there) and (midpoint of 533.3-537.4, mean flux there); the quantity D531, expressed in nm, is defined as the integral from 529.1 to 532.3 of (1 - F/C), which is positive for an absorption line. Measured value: -0.19 nm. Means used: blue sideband 9.67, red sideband 11.9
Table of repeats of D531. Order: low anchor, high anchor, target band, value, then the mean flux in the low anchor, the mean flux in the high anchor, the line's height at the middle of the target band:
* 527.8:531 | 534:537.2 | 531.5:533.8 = 0.037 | 11.6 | 11.9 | 11.7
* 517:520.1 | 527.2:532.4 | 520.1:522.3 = -0.144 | 9.53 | 11.6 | 10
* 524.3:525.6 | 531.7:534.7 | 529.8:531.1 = -0.019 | 11.2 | 11.7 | 11.5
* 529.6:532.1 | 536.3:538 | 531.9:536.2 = 0.000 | 11.8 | 11.7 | 11.8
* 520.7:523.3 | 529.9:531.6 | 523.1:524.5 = -0.024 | 10.9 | 11.7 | 11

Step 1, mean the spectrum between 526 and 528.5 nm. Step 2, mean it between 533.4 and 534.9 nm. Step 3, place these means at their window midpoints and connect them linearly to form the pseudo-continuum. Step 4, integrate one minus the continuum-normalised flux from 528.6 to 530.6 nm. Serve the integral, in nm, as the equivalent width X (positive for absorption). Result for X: -0.11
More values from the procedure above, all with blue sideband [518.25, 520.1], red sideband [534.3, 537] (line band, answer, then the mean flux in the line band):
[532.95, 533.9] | -0.01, 11.8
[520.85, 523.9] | -0.22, 10.9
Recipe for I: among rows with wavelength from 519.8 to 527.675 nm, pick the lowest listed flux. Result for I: 7.88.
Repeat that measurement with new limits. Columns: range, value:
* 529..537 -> 9.49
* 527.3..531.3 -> 9.56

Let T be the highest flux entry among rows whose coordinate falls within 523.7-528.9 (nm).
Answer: 13.5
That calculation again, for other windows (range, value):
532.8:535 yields 13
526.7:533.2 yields 14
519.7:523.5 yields 12.4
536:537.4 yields 12.5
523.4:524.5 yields 12.1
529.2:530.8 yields 13.1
